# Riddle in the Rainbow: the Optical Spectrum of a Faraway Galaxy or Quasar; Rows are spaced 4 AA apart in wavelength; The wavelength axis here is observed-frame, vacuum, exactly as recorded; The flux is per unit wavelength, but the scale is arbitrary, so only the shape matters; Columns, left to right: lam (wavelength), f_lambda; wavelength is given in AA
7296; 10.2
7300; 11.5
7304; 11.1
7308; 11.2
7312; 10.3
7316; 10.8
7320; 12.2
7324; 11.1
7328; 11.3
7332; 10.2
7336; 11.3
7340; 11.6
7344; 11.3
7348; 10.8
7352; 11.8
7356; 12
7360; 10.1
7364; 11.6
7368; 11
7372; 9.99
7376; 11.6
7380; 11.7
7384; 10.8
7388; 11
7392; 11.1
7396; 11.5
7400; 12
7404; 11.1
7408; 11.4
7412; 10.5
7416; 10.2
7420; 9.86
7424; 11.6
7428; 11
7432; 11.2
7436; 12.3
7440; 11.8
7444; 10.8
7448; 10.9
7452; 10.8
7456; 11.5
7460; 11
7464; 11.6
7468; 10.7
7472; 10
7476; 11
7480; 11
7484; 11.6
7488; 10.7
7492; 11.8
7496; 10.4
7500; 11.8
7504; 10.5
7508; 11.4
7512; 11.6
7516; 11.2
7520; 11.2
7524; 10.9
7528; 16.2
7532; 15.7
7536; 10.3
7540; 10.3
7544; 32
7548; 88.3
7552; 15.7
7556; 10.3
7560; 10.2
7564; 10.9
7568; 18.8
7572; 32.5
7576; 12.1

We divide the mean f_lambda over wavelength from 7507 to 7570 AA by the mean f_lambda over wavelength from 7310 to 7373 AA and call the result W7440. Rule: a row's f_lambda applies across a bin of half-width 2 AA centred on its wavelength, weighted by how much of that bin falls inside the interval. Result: 1.7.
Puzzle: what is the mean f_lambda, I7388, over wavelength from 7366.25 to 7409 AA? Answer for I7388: 11.2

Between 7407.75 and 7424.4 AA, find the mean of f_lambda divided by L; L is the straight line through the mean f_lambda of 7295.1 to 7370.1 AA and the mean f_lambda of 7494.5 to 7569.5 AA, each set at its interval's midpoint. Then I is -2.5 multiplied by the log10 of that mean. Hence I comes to 0.28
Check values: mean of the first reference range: 11.1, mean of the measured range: 10.6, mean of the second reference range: 17.3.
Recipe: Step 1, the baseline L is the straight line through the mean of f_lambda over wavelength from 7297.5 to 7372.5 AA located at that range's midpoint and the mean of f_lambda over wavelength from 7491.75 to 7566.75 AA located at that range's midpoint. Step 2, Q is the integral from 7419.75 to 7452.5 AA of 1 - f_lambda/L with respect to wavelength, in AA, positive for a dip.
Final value 6.8 AA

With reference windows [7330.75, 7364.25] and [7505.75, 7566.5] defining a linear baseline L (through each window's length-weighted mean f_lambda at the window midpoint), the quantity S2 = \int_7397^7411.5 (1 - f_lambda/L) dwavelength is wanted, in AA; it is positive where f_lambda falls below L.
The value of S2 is 2.1 AA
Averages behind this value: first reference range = 11.2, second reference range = 18.4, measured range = 11.4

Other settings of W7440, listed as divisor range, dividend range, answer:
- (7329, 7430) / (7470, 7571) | 1.44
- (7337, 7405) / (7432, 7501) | 0.99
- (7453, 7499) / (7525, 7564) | 2.02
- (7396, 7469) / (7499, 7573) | 1.64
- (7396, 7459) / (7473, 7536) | 1.05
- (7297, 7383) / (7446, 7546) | 1.10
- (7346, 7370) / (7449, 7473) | 0.98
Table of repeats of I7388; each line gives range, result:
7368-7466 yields 11.1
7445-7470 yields 11.1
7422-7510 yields 11.2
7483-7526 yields 11.2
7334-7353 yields 11.3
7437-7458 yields 11.2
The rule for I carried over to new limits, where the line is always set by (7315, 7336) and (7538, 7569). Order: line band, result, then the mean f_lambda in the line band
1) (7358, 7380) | 0.249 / 10.9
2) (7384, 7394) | 0.331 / 11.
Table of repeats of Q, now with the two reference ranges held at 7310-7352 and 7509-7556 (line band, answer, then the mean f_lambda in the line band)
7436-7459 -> 7.4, 11.3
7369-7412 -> 8.4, 11.2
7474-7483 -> 3.5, 11.1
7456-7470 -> 5.0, 11.2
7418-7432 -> 4.2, 10.9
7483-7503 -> 8.0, 11.2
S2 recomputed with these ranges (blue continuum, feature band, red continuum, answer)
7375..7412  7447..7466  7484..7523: 0.11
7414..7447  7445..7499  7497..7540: 2.28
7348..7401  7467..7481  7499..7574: 4.50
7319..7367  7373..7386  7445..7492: -0.09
